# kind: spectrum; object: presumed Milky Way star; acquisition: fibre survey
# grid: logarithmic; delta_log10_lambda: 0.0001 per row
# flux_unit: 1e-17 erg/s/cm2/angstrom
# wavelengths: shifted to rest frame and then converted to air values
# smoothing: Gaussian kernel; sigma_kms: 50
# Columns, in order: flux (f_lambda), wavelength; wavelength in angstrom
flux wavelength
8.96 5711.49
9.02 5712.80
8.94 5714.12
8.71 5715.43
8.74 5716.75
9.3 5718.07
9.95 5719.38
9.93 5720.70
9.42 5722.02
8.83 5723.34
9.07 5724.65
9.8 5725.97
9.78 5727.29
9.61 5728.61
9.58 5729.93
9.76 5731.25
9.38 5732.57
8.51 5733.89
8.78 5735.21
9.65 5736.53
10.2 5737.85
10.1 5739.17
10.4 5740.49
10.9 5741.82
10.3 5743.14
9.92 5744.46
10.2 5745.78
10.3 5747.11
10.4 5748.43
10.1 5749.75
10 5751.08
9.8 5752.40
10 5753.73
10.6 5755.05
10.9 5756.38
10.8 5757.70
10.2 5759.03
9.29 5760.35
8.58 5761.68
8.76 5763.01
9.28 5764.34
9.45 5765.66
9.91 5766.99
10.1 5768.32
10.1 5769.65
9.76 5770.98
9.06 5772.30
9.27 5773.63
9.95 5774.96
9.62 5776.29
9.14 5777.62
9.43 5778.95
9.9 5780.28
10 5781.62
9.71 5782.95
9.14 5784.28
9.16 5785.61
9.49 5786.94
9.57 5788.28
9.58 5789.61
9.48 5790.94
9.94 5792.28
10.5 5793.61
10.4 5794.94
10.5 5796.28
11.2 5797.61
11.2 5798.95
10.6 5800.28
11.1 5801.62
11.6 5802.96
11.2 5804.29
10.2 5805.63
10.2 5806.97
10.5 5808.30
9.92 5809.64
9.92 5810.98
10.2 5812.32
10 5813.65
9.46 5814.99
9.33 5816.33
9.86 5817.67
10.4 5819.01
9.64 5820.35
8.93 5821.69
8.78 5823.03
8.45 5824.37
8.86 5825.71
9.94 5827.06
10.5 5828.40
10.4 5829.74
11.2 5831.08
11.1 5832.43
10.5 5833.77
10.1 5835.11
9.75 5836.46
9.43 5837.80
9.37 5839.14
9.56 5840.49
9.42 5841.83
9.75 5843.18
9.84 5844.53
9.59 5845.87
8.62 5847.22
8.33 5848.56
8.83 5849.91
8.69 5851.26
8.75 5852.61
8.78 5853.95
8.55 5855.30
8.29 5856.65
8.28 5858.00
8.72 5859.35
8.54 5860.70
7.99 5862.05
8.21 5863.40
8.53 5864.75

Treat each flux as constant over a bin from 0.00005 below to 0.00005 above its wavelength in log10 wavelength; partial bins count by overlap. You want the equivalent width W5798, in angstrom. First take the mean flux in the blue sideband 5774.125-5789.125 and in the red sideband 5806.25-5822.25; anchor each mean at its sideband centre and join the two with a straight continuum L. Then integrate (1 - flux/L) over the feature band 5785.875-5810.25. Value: -1.67 angstrom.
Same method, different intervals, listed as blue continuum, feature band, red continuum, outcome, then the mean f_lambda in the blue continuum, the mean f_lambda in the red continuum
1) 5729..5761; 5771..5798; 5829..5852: 0.3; 10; 9.67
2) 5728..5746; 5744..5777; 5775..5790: -0.6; 9.8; 9.54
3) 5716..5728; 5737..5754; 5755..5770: -1.0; 9.42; 9.79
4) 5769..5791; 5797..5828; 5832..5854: -1.9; 9.55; 9.44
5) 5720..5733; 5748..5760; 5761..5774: -1.0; 9.52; 9.43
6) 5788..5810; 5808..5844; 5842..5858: -0.7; 10.5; 8.9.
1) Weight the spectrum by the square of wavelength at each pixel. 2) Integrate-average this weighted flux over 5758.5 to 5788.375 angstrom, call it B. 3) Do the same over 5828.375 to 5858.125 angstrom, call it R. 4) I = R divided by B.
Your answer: 1.0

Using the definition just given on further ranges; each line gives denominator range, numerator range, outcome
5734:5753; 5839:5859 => 0.93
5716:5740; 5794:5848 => 1.09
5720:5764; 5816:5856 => 1.00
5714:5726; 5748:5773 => 1.08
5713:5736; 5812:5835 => 1.10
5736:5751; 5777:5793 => 0.95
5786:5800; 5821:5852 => 0.95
